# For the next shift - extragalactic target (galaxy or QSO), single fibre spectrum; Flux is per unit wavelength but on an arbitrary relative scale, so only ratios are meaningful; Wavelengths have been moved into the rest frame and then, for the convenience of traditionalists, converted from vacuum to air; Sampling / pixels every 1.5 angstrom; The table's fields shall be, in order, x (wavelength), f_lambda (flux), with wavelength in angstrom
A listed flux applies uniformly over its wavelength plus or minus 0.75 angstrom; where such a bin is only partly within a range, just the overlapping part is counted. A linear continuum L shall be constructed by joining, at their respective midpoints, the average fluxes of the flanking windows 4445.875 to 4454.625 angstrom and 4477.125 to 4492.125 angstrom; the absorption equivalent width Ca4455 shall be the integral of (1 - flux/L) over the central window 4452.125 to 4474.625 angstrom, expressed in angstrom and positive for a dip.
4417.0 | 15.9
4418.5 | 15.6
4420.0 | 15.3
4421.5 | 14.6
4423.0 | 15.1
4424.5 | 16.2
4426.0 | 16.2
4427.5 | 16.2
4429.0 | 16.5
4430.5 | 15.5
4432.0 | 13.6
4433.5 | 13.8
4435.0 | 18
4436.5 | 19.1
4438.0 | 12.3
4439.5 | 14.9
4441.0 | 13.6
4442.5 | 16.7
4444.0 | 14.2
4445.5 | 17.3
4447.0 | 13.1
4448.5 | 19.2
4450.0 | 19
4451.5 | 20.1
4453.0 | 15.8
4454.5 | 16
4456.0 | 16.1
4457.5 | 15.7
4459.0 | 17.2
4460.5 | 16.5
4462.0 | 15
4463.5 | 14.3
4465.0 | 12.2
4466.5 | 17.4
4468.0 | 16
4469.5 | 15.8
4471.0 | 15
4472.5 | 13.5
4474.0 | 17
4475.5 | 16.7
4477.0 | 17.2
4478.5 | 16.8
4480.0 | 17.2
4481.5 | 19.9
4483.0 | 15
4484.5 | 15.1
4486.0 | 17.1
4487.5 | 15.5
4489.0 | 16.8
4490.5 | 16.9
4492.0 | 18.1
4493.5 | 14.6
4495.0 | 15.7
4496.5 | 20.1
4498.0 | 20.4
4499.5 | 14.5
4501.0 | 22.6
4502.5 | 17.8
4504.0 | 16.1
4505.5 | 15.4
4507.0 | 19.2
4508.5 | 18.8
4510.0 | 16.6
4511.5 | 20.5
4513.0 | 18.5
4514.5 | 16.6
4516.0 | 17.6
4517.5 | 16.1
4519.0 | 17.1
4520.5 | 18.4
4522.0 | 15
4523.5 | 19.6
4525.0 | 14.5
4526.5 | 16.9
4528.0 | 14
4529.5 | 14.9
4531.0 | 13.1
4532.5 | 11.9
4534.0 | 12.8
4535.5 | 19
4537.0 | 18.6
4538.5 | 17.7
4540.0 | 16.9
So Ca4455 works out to 2.00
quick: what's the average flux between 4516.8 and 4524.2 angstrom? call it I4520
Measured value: 17.2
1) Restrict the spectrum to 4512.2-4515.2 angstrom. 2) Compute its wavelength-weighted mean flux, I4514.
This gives 17.6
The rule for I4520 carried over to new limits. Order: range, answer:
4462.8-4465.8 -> 13.3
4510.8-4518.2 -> 17.9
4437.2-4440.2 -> 13.7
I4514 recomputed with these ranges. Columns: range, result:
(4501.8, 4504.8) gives 16.9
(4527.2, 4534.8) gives 13.4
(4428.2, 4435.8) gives 15.5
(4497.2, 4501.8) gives 19.2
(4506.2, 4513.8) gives 18.7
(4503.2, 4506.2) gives 15.8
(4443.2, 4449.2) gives 15.9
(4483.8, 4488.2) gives 15.9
